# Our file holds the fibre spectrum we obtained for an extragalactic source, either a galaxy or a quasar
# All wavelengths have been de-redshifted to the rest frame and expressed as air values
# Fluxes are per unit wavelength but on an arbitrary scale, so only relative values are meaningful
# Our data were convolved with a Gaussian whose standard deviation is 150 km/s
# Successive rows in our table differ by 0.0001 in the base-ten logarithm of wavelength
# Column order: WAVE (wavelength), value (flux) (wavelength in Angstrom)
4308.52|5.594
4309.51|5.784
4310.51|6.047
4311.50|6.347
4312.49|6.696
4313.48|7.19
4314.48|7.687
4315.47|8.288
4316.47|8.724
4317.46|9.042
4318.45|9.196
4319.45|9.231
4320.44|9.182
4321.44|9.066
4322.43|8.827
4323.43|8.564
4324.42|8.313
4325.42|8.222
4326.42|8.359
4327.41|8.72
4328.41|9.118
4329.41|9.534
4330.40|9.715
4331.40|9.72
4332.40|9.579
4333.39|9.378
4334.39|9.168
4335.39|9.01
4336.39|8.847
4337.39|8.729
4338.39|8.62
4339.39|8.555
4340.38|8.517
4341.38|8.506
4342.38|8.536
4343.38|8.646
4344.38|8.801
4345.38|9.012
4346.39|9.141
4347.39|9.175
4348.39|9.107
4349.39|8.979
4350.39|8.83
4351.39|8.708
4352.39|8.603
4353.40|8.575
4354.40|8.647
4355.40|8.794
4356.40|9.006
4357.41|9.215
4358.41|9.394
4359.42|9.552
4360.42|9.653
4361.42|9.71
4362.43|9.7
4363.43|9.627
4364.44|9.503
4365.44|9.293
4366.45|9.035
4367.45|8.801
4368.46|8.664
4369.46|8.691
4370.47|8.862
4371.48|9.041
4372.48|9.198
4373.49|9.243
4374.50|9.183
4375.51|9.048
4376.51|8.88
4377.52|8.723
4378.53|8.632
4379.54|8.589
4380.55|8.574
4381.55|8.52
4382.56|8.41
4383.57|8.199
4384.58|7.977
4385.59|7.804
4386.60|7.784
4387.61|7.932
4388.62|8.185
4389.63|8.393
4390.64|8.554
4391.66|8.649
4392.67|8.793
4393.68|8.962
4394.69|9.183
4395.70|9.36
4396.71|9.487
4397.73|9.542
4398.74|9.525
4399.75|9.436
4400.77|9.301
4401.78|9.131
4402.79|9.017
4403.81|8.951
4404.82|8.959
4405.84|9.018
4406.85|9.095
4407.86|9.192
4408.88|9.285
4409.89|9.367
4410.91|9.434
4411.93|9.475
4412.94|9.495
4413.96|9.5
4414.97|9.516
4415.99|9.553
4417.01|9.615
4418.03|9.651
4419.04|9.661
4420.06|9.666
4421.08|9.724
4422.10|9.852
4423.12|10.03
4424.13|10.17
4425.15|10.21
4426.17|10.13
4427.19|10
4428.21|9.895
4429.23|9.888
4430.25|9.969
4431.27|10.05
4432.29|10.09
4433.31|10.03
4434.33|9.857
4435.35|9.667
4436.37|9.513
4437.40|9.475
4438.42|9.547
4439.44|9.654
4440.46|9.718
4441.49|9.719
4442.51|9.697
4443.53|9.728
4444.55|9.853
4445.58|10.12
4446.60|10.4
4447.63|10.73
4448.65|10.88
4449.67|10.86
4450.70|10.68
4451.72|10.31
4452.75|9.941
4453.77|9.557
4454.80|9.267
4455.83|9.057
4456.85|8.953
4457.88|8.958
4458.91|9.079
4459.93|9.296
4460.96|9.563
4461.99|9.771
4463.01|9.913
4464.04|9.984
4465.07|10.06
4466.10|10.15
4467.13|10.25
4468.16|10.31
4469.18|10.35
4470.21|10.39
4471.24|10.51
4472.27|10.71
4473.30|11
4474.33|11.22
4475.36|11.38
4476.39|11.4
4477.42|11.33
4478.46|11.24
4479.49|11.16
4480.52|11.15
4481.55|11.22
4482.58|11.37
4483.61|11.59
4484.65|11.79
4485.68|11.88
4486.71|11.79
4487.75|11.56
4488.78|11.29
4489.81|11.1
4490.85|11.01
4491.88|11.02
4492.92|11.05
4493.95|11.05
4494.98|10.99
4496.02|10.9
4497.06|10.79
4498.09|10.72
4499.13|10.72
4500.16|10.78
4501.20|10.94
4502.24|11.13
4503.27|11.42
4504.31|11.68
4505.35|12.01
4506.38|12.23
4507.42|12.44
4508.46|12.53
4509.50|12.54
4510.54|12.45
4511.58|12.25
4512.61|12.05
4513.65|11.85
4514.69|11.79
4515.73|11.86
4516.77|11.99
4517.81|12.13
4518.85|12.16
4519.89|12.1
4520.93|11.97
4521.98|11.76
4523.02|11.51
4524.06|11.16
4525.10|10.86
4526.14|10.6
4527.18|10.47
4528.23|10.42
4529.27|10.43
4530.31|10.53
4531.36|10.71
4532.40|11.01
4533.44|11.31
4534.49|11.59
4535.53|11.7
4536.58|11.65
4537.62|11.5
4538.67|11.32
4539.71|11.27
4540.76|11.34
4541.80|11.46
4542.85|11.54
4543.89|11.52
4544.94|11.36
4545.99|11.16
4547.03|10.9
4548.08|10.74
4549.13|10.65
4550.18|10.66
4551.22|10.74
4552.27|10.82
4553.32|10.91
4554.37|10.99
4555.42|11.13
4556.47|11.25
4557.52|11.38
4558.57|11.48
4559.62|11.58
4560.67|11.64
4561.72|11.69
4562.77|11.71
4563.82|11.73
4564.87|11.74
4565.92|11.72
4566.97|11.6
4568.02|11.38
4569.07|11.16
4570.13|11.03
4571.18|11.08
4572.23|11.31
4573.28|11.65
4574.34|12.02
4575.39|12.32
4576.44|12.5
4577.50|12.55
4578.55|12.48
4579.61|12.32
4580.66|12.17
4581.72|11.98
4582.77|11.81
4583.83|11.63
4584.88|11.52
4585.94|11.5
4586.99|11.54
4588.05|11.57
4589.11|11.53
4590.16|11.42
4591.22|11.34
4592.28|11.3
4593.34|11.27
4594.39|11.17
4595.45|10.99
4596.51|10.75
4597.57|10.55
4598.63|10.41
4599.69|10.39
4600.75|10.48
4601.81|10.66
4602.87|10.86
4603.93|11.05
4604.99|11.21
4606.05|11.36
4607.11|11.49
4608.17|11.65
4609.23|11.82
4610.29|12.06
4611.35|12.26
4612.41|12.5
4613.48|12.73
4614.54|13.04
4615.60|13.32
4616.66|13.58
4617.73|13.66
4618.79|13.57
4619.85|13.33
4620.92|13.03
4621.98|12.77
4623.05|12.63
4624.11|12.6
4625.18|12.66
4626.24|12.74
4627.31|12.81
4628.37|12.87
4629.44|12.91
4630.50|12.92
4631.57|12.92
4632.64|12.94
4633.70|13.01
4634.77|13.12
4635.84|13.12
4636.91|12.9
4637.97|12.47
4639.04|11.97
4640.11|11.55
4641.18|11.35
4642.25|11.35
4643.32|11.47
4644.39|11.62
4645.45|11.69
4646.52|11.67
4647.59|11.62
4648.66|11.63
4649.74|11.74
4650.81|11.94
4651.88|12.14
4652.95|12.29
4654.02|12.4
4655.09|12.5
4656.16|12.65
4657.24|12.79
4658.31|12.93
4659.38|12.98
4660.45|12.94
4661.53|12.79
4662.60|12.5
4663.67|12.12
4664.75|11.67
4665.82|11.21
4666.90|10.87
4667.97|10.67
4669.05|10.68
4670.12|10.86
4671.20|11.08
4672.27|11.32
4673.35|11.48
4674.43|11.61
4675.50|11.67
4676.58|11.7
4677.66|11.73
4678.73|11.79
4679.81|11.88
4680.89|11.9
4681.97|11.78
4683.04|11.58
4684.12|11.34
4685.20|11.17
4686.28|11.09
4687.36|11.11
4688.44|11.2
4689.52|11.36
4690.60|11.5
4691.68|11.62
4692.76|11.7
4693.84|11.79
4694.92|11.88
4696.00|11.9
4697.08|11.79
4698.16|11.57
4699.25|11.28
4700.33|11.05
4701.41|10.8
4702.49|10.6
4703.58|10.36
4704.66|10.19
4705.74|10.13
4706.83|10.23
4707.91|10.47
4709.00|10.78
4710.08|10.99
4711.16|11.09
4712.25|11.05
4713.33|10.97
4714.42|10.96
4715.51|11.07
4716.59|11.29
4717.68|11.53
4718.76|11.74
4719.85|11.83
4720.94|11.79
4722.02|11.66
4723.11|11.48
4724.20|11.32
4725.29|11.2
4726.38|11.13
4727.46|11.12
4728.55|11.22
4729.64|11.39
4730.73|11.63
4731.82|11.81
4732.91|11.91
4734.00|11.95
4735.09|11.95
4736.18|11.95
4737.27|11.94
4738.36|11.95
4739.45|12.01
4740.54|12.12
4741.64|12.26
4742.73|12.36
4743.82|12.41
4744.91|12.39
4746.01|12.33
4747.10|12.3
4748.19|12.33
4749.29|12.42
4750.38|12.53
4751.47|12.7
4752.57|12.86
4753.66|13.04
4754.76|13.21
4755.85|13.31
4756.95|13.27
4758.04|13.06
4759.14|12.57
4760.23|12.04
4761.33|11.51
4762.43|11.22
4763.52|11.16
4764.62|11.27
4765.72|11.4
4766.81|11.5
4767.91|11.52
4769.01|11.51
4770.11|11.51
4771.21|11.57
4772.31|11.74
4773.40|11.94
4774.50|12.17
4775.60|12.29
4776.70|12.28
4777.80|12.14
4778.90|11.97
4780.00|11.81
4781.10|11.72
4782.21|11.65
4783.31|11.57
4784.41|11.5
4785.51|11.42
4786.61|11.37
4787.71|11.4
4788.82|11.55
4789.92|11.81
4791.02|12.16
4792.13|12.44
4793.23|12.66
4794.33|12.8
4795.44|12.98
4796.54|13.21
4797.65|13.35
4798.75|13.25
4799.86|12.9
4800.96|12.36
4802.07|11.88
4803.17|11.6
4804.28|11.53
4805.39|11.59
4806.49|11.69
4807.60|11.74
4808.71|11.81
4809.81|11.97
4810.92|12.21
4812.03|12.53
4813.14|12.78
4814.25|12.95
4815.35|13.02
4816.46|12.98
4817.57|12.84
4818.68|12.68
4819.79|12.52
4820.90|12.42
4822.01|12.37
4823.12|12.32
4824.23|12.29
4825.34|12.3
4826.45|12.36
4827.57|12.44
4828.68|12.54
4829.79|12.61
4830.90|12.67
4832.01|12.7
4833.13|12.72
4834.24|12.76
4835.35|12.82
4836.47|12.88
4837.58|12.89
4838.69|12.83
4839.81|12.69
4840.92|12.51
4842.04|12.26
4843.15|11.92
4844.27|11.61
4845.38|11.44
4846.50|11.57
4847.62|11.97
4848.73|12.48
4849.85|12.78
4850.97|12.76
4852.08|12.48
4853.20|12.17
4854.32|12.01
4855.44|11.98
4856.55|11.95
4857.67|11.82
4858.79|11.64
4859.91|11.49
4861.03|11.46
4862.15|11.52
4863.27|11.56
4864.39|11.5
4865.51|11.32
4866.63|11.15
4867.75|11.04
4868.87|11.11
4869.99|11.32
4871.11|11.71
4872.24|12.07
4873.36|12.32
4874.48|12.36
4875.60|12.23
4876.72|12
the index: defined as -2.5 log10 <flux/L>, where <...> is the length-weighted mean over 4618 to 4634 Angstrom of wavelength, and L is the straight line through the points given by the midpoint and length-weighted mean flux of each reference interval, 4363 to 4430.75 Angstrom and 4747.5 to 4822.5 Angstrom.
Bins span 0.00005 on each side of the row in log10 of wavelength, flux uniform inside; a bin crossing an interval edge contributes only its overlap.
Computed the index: -0.181 mag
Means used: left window 9.15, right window 12.2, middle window 12.9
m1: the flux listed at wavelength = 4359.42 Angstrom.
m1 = 9.552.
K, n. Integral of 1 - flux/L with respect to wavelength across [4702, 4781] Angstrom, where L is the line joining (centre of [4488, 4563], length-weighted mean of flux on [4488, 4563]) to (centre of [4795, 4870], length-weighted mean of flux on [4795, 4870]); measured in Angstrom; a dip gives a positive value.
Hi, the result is 1.6 Angstrom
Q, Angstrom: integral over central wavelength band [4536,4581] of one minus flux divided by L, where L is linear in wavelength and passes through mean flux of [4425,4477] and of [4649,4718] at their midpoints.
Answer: -3.16 Angstrom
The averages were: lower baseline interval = 10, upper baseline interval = 11.5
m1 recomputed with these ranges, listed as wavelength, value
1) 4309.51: 5.784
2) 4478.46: 11.24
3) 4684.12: 11.34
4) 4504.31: 11.68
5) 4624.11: 12.6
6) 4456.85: 8.953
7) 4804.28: 11.53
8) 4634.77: 13.12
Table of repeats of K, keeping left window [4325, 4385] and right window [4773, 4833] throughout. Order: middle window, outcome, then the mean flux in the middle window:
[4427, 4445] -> -0.5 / 9.8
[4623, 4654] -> -3.5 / 12.3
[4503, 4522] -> -3.7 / 12.1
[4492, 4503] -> -1.0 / 10.9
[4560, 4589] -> -3.2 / 11.8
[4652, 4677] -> -1.5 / 11.9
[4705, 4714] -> 0.7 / 10.7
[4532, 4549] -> -1.6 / 11.3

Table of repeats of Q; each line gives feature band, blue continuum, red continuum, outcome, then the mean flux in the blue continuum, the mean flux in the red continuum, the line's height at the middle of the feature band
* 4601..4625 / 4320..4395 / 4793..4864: -3.5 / 8.86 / 12.3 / 10.7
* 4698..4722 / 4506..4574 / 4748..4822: 1.9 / 11.4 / 12.2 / 12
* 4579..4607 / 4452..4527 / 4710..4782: 0.3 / 11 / 11.9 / 11.4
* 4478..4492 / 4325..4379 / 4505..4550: -0.6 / 9.01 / 11.5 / 10.9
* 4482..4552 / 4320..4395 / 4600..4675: -4.3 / 8.86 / 12.2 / 10.7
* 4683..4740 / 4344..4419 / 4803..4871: -0.2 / 9.01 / 12.2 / 11.3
